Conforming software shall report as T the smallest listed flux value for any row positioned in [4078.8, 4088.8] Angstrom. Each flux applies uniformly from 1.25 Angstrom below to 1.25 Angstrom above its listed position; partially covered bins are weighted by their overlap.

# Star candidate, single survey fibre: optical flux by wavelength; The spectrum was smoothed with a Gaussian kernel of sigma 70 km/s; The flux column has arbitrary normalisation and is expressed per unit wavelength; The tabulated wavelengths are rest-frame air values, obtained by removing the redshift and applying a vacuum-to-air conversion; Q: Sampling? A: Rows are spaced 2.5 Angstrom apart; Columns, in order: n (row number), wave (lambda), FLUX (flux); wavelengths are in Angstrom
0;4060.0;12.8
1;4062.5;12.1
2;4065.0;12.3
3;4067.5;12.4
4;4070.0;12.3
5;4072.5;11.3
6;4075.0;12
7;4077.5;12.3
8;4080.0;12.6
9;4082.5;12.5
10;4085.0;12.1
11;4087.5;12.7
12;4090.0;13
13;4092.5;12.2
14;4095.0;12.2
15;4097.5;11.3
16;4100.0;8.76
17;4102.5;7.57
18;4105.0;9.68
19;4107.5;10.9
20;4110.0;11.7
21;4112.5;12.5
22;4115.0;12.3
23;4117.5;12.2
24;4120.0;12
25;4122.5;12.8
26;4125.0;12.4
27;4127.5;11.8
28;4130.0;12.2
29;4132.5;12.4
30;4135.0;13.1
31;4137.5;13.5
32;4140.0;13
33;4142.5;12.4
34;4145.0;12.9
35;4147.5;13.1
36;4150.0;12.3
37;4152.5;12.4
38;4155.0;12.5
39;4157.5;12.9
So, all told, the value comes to 12.1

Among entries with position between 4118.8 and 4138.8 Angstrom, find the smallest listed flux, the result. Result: 11.8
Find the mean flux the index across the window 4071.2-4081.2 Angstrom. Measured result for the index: 12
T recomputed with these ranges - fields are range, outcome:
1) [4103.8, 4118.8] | 9.68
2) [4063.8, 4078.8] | 11.3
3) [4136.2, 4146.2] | 12.4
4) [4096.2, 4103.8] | 7.57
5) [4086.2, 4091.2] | 12.7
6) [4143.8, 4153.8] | 12.3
